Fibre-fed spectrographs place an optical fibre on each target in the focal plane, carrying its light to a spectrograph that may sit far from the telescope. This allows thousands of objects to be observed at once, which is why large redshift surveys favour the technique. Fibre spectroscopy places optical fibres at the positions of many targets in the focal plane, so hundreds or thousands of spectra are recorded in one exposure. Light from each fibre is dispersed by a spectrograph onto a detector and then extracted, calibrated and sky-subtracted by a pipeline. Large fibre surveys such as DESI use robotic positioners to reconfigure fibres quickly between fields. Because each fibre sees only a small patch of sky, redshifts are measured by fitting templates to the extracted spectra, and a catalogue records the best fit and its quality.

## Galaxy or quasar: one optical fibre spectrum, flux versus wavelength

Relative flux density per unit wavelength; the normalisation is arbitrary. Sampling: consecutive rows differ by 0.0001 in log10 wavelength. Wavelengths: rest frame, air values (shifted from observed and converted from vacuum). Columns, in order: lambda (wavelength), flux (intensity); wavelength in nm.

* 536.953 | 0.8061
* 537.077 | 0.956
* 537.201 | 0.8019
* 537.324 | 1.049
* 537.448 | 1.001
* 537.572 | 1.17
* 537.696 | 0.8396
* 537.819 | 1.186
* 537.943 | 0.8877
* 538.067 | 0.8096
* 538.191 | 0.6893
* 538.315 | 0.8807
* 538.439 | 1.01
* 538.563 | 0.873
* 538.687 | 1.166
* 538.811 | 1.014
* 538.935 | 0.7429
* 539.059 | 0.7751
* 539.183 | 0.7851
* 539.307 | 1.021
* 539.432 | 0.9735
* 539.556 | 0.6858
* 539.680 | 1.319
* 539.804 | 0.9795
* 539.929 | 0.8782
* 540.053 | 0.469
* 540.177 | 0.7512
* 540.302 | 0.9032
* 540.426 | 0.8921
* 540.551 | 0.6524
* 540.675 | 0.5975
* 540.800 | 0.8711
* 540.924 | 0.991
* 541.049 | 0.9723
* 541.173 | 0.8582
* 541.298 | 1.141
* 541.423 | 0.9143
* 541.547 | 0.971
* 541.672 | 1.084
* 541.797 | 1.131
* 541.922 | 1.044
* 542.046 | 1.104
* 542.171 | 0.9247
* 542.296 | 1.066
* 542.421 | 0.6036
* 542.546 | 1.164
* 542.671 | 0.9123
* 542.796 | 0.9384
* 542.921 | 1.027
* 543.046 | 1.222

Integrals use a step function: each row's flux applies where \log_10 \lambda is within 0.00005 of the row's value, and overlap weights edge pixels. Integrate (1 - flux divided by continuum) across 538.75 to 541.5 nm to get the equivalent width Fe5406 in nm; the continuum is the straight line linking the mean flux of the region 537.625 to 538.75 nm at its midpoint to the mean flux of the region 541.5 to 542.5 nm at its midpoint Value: 0.26 nm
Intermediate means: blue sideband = 0.929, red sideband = 0.994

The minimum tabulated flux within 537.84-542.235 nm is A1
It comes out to 0.469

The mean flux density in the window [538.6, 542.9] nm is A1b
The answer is 0.921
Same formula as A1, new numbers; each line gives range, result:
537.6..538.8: 0.6893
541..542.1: 0.8582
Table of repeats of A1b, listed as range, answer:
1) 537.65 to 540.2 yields 0.895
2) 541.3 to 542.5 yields 0.993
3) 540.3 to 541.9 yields 0.925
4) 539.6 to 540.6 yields 0.855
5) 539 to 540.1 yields 0.882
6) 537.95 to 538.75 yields 0.904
